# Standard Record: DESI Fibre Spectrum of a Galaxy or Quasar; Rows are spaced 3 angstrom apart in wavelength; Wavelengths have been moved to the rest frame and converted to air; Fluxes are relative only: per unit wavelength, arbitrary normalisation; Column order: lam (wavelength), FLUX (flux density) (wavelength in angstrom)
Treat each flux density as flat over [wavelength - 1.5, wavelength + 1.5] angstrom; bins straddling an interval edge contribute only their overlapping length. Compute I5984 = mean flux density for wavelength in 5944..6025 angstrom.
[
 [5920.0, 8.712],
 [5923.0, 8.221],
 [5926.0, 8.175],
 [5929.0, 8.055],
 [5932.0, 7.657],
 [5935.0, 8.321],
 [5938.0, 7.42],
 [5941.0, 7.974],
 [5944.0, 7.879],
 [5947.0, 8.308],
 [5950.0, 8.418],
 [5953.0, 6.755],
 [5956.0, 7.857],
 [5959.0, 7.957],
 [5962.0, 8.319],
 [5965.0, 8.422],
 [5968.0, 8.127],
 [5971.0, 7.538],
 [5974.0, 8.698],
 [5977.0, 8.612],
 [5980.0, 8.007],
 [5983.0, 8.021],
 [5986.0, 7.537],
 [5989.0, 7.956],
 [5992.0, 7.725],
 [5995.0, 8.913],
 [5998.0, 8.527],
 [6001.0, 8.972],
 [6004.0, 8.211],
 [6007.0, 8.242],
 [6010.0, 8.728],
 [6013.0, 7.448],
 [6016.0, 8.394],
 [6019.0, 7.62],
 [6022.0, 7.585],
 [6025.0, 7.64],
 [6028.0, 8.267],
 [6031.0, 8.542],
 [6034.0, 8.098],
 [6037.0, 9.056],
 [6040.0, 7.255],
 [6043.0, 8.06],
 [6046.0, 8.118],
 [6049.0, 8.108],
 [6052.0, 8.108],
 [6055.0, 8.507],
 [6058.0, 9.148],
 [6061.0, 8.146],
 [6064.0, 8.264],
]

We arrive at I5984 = 8.1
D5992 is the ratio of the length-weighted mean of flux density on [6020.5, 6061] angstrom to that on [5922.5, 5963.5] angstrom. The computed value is 1.03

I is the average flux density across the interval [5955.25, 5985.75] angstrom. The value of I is 8.14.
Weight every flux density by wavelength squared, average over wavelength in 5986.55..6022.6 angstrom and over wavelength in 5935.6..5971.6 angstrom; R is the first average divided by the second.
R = 1.1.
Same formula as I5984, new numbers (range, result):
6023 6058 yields 8.19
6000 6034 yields 8.14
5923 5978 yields 8.03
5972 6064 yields 8.21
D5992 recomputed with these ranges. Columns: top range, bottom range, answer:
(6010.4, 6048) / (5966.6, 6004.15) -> 0.98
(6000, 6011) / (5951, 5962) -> 1.11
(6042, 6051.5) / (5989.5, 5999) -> 0.97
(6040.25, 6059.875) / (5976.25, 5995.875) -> 1.03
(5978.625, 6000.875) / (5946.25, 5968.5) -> 1.02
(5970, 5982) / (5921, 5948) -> 1.03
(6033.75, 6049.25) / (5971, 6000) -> 0.99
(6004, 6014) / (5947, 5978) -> 1.01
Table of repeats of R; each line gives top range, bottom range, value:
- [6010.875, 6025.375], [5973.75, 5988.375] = 0.97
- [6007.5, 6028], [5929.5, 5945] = 1.04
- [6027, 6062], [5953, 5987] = 1.06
